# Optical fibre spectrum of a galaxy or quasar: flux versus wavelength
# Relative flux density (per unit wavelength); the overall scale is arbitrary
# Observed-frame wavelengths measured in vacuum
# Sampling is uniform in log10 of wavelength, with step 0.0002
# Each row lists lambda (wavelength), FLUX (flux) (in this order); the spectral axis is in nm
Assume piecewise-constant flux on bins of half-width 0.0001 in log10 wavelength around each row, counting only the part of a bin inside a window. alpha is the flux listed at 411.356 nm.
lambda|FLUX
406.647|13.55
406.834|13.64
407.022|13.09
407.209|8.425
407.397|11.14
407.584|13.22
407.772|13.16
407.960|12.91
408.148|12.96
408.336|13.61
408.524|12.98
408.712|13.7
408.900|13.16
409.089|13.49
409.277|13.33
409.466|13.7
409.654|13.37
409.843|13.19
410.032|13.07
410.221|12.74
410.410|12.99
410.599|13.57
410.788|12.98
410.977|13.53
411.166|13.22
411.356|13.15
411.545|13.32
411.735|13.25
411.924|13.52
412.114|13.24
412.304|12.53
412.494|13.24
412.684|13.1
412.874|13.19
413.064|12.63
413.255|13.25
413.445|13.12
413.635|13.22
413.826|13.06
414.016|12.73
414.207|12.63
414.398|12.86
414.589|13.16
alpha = 13.15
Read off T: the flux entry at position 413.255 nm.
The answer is 13.25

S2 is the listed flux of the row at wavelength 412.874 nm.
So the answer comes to 13.19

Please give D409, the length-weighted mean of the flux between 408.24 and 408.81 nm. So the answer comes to 13.4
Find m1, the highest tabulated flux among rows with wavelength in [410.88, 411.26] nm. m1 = 13.53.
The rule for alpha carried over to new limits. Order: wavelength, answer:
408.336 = 13.61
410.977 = 13.53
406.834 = 13.64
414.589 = 13.16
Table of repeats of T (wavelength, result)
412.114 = 13.24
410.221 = 12.74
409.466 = 13.7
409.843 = 13.19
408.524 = 12.98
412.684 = 13.1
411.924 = 13.52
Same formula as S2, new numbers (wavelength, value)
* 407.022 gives 13.09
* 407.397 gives 11.14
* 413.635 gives 13.22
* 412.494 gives 13.24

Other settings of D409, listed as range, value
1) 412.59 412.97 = 13.2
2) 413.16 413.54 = 13.2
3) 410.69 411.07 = 13.3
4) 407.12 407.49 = 9.79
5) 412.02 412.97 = 13.1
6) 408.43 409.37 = 13.3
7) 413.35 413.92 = 13.1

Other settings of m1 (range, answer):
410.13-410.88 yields 13.57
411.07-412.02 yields 13.52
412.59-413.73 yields 13.25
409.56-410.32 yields 13.37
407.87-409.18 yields 13.7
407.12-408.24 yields 13.22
